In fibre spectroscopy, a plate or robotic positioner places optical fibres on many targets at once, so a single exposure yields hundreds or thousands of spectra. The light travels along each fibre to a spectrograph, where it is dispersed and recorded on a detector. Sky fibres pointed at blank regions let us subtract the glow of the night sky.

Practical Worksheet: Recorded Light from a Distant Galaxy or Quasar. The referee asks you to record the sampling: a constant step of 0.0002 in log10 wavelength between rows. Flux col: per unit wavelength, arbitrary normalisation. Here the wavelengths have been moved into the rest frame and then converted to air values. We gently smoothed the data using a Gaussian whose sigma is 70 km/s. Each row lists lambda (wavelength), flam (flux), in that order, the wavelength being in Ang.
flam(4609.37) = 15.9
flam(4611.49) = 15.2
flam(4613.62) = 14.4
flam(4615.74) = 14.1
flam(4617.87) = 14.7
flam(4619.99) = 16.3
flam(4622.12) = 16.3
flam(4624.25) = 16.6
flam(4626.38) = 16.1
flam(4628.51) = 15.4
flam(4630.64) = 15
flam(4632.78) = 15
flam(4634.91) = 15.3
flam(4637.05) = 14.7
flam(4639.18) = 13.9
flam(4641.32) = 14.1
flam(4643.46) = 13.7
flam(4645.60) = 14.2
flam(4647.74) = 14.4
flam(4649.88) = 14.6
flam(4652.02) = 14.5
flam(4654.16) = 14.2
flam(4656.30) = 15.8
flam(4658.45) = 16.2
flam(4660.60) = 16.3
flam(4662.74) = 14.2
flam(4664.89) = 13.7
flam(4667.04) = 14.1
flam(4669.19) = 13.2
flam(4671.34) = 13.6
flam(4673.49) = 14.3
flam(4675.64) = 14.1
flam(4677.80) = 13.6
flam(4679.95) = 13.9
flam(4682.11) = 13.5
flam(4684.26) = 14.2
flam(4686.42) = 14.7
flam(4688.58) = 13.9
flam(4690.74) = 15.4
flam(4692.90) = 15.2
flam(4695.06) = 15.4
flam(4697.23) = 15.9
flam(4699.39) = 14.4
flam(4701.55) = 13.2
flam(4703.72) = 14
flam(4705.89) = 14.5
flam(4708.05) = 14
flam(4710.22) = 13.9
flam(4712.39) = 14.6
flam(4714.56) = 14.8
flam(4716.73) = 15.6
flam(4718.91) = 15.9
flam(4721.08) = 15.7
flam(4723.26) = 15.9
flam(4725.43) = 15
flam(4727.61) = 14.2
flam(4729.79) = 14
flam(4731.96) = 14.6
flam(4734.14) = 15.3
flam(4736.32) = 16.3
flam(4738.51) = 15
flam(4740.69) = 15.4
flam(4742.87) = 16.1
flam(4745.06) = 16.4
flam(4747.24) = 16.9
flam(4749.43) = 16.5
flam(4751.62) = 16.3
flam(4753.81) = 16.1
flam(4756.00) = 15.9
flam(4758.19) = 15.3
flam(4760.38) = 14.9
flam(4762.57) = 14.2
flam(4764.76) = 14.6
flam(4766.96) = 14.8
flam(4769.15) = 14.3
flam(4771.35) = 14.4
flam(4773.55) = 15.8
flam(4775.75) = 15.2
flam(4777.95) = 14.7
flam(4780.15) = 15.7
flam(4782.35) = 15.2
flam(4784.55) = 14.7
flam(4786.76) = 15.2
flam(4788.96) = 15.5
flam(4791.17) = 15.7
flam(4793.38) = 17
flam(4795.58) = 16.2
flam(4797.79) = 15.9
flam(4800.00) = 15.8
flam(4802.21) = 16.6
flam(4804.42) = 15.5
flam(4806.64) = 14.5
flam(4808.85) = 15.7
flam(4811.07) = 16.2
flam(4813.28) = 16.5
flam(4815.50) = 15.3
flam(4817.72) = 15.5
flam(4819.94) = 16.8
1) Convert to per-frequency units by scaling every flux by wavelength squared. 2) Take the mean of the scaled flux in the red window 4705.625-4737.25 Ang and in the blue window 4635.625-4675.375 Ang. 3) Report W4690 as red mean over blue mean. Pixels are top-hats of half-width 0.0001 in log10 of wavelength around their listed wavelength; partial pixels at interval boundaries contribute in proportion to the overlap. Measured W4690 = 1.07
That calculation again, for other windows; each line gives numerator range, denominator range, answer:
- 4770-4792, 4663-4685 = 1.15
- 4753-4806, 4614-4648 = 1.09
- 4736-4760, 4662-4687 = 1.18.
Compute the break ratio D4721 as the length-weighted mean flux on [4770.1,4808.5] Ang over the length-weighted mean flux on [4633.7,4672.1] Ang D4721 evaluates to 1.07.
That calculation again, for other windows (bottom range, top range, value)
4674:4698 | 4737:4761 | 1.10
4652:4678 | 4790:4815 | 1.10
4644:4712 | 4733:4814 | 1.08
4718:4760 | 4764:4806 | 0.99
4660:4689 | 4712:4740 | 1.08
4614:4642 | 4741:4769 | 1.03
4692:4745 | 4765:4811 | 1.03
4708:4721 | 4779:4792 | 1.03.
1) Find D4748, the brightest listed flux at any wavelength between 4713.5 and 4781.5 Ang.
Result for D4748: 16.9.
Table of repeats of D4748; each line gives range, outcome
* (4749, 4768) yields 16.5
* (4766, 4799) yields 17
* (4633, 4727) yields 16.3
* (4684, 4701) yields 15.9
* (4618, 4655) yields 16.6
